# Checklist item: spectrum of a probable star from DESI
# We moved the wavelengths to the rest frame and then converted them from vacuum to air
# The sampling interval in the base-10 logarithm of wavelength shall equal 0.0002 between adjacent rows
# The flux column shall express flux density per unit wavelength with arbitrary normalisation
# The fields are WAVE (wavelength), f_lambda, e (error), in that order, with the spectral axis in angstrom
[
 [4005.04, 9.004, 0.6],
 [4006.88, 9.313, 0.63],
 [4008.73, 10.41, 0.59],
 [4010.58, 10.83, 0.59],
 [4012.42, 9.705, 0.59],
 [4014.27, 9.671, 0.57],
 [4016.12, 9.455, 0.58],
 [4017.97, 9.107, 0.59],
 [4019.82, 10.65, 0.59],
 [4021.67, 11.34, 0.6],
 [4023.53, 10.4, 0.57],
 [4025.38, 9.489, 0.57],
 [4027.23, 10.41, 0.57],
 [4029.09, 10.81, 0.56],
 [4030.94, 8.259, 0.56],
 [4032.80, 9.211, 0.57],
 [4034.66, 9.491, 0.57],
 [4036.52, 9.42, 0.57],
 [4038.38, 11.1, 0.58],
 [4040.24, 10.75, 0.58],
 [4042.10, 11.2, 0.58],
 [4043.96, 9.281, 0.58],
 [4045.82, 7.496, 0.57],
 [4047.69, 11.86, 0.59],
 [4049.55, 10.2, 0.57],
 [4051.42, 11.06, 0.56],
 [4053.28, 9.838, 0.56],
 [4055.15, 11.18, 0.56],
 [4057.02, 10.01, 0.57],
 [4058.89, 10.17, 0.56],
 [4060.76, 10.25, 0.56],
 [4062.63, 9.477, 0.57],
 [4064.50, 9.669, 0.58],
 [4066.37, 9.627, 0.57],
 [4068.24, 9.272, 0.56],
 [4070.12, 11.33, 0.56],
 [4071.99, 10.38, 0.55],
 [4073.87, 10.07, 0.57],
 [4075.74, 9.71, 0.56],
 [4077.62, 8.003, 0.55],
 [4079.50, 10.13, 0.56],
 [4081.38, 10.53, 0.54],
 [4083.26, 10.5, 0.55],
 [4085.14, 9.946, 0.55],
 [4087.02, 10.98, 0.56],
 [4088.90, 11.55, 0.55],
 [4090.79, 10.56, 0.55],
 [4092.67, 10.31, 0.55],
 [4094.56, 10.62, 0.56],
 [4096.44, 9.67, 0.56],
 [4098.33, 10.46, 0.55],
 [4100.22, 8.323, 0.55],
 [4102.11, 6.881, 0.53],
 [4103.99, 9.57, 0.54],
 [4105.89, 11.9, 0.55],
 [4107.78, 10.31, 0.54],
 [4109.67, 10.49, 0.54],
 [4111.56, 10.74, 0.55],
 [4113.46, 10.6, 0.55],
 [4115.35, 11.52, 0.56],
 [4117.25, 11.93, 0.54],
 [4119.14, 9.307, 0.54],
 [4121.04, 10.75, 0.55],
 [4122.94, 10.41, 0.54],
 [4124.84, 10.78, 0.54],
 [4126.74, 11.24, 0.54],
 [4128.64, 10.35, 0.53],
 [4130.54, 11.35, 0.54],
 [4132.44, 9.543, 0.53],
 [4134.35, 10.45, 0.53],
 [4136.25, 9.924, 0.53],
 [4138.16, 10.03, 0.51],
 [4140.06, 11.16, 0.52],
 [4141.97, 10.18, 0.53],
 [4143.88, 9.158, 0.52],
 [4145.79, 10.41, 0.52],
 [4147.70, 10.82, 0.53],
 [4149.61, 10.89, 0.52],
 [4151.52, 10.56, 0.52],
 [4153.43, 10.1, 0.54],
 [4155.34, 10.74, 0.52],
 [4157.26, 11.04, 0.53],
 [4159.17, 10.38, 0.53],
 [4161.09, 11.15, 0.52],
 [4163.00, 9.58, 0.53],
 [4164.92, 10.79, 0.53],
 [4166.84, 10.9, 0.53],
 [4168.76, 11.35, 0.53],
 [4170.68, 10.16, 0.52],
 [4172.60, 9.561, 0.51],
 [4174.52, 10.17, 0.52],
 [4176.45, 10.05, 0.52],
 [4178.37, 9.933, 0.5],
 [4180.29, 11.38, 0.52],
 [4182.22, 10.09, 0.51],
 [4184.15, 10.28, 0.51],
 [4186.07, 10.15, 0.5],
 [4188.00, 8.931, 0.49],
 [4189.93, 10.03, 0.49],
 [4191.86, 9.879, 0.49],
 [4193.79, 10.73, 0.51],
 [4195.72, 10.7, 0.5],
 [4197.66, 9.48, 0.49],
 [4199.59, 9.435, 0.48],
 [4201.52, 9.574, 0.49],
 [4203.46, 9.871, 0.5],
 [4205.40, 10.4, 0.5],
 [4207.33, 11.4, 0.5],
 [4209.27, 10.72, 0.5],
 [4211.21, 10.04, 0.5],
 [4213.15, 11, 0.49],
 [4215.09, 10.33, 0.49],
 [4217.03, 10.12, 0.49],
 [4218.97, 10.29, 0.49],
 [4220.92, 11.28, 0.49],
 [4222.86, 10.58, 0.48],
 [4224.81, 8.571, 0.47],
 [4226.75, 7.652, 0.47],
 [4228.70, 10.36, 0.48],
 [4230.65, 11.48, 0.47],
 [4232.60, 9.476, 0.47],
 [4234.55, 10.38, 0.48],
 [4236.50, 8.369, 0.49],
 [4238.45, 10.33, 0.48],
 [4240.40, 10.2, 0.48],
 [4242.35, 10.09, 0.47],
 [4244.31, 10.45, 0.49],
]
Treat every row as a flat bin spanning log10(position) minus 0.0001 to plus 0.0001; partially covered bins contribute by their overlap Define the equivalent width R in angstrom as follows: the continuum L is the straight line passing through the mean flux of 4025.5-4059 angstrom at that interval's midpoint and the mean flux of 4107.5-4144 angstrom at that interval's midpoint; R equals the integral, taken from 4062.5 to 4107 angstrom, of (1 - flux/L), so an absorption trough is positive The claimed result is 1.41 angstrom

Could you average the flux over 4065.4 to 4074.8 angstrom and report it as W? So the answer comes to 10.1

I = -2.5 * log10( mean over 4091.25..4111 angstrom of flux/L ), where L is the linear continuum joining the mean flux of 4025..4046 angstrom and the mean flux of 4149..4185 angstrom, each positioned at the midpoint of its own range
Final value 0.028 mag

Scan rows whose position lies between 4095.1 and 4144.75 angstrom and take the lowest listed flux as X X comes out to 6.881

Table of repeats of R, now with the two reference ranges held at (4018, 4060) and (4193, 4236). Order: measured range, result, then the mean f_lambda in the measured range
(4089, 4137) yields -0.9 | 10.3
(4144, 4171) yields -1.2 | 10.6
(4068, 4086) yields 0.2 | 10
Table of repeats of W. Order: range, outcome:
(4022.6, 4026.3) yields 9.94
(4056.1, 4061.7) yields 10.1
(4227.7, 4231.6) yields 10.9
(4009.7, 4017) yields 9.92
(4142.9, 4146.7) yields 9.77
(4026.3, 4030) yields 10.6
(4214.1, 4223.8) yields 10.5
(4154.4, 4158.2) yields 10.9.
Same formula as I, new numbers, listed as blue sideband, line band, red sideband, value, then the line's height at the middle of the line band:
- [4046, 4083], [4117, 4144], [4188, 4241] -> -0.04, 10.1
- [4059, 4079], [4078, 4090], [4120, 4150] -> -0.06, 9.95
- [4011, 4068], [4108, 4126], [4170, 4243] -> -0.07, 10.1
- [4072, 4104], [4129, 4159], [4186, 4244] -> -0.05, 9.97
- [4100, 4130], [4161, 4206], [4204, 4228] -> 0.01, 10.3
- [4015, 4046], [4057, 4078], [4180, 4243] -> 0.01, 9.96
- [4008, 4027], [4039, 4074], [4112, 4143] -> 0.01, 10.3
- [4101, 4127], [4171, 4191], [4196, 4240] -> 0.01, 10.2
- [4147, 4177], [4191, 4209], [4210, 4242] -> 0.00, 10.2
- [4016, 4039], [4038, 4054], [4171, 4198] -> -0.04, 9.95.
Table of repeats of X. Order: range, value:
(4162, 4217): 8.931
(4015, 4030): 9.107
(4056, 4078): 8.003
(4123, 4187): 9.158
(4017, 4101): 7.496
